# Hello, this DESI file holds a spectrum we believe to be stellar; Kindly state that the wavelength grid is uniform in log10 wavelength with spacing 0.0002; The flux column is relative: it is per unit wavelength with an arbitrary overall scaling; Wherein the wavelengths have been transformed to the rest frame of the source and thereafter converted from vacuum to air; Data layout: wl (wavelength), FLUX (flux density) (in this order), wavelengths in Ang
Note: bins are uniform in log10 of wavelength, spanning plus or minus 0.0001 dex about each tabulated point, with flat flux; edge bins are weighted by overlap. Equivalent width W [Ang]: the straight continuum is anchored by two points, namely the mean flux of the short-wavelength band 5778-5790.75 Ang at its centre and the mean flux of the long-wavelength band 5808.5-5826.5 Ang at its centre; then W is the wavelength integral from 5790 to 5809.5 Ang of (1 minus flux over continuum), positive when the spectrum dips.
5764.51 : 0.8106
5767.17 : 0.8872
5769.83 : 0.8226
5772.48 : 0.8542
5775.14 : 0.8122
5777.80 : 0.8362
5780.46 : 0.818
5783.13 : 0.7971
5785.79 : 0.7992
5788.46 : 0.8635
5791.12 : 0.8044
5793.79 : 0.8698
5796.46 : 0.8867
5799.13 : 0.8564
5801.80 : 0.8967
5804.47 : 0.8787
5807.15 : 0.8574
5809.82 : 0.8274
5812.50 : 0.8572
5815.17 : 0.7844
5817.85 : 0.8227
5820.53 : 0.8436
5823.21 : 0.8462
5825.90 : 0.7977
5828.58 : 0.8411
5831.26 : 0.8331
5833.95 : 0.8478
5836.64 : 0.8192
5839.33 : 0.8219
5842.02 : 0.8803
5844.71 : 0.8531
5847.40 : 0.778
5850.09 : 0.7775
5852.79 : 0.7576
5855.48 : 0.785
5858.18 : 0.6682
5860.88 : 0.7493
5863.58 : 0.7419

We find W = -1.0 Ang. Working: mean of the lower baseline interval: 0.82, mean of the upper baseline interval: 0.827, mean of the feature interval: 0.863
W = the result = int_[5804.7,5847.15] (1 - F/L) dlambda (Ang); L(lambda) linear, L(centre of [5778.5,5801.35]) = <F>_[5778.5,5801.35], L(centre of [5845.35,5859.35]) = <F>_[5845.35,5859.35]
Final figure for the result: -2.26 Ang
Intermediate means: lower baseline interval 0.839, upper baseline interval 0.76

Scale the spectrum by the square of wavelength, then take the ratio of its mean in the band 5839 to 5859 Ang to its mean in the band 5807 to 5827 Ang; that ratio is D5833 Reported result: 0.97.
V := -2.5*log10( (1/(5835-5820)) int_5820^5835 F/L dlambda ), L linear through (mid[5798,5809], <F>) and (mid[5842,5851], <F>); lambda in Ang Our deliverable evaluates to 0.01 mag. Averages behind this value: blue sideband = 0.871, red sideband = 0.816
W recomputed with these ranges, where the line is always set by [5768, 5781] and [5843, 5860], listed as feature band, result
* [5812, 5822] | -0.3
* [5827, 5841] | -0.8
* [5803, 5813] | -0.6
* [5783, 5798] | -0.4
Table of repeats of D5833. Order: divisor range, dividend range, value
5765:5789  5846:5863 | 0.93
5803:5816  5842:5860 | 0.93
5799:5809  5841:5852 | 0.95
